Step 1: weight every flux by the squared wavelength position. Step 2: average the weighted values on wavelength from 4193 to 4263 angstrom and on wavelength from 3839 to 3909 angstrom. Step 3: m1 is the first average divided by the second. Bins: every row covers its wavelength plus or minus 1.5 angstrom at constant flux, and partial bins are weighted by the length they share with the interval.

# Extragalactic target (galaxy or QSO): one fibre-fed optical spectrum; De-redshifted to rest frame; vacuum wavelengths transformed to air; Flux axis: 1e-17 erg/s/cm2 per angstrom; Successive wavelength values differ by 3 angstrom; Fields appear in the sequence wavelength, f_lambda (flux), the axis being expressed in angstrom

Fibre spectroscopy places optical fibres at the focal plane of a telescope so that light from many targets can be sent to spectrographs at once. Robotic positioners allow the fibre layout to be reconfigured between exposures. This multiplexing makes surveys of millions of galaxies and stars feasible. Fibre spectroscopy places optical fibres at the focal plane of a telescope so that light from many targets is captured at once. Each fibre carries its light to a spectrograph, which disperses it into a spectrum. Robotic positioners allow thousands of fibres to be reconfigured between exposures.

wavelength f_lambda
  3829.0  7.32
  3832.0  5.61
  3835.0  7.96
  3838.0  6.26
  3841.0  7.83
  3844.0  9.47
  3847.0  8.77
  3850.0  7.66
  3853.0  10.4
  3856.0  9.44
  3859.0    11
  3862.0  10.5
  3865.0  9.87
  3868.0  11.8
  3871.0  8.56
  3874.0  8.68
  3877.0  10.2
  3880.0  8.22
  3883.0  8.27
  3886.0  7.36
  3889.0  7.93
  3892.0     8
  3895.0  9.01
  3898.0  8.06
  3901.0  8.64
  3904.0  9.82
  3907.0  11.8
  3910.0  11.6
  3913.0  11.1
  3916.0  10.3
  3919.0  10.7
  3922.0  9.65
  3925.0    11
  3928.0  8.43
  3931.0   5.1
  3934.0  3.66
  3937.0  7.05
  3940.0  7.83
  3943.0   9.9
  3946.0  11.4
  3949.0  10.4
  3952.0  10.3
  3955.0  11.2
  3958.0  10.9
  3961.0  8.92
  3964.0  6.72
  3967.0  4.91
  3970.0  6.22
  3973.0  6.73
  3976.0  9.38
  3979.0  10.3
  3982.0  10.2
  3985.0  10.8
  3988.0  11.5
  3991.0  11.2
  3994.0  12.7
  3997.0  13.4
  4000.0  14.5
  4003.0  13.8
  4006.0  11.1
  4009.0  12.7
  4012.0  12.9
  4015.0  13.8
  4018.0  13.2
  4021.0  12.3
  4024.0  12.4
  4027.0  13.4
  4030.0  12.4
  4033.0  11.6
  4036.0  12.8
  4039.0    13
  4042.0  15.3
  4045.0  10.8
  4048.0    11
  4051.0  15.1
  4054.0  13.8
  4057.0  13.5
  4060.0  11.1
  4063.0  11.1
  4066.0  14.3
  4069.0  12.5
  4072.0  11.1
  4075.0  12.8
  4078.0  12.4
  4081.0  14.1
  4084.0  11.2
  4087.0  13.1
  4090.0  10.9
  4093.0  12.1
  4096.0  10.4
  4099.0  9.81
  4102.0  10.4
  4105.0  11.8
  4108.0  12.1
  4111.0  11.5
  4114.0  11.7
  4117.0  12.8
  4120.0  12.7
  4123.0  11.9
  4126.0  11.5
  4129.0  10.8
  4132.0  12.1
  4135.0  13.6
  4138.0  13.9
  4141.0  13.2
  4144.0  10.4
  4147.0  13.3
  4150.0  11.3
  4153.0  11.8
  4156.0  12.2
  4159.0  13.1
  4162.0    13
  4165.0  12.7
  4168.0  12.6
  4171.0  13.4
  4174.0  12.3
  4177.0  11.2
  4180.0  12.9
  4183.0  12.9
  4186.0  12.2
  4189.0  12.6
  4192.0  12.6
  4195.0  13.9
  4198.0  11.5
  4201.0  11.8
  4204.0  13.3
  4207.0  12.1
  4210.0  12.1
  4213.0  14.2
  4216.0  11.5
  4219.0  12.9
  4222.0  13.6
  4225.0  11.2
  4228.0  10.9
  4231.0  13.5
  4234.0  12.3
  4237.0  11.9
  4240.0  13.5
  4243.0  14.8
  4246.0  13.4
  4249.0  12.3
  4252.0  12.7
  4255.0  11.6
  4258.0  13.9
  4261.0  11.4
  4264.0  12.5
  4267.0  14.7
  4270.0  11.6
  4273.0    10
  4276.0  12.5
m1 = 1.64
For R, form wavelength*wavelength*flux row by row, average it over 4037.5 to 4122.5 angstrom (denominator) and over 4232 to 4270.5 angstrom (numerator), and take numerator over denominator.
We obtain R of 1.14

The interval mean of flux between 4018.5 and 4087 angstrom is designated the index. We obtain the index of 12.7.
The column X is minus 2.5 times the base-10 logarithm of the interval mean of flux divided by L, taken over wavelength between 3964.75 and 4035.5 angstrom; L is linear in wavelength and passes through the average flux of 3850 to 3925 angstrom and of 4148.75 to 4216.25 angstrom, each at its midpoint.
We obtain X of -0.06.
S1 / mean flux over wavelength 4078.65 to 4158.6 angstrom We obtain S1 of 12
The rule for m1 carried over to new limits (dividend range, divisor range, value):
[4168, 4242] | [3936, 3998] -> 1.46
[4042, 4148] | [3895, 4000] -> 1.37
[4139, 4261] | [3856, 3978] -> 1.60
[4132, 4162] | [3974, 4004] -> 1.16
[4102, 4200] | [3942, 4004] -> 1.31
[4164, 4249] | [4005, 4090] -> 1.08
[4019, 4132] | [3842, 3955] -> 1.44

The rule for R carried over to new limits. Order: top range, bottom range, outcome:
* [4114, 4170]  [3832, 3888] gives 1.60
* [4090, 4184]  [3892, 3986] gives 1.47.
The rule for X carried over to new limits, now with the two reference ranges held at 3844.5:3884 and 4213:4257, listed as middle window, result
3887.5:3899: 0.18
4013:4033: -0.18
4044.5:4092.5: -0.11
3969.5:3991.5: 0.10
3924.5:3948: 0.26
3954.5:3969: 0.24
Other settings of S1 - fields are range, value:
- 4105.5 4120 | 12.1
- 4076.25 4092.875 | 12.3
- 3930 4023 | 10.2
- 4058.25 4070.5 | 12.3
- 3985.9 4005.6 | 12.7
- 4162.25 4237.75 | 12.5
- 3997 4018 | 13.2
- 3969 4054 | 12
